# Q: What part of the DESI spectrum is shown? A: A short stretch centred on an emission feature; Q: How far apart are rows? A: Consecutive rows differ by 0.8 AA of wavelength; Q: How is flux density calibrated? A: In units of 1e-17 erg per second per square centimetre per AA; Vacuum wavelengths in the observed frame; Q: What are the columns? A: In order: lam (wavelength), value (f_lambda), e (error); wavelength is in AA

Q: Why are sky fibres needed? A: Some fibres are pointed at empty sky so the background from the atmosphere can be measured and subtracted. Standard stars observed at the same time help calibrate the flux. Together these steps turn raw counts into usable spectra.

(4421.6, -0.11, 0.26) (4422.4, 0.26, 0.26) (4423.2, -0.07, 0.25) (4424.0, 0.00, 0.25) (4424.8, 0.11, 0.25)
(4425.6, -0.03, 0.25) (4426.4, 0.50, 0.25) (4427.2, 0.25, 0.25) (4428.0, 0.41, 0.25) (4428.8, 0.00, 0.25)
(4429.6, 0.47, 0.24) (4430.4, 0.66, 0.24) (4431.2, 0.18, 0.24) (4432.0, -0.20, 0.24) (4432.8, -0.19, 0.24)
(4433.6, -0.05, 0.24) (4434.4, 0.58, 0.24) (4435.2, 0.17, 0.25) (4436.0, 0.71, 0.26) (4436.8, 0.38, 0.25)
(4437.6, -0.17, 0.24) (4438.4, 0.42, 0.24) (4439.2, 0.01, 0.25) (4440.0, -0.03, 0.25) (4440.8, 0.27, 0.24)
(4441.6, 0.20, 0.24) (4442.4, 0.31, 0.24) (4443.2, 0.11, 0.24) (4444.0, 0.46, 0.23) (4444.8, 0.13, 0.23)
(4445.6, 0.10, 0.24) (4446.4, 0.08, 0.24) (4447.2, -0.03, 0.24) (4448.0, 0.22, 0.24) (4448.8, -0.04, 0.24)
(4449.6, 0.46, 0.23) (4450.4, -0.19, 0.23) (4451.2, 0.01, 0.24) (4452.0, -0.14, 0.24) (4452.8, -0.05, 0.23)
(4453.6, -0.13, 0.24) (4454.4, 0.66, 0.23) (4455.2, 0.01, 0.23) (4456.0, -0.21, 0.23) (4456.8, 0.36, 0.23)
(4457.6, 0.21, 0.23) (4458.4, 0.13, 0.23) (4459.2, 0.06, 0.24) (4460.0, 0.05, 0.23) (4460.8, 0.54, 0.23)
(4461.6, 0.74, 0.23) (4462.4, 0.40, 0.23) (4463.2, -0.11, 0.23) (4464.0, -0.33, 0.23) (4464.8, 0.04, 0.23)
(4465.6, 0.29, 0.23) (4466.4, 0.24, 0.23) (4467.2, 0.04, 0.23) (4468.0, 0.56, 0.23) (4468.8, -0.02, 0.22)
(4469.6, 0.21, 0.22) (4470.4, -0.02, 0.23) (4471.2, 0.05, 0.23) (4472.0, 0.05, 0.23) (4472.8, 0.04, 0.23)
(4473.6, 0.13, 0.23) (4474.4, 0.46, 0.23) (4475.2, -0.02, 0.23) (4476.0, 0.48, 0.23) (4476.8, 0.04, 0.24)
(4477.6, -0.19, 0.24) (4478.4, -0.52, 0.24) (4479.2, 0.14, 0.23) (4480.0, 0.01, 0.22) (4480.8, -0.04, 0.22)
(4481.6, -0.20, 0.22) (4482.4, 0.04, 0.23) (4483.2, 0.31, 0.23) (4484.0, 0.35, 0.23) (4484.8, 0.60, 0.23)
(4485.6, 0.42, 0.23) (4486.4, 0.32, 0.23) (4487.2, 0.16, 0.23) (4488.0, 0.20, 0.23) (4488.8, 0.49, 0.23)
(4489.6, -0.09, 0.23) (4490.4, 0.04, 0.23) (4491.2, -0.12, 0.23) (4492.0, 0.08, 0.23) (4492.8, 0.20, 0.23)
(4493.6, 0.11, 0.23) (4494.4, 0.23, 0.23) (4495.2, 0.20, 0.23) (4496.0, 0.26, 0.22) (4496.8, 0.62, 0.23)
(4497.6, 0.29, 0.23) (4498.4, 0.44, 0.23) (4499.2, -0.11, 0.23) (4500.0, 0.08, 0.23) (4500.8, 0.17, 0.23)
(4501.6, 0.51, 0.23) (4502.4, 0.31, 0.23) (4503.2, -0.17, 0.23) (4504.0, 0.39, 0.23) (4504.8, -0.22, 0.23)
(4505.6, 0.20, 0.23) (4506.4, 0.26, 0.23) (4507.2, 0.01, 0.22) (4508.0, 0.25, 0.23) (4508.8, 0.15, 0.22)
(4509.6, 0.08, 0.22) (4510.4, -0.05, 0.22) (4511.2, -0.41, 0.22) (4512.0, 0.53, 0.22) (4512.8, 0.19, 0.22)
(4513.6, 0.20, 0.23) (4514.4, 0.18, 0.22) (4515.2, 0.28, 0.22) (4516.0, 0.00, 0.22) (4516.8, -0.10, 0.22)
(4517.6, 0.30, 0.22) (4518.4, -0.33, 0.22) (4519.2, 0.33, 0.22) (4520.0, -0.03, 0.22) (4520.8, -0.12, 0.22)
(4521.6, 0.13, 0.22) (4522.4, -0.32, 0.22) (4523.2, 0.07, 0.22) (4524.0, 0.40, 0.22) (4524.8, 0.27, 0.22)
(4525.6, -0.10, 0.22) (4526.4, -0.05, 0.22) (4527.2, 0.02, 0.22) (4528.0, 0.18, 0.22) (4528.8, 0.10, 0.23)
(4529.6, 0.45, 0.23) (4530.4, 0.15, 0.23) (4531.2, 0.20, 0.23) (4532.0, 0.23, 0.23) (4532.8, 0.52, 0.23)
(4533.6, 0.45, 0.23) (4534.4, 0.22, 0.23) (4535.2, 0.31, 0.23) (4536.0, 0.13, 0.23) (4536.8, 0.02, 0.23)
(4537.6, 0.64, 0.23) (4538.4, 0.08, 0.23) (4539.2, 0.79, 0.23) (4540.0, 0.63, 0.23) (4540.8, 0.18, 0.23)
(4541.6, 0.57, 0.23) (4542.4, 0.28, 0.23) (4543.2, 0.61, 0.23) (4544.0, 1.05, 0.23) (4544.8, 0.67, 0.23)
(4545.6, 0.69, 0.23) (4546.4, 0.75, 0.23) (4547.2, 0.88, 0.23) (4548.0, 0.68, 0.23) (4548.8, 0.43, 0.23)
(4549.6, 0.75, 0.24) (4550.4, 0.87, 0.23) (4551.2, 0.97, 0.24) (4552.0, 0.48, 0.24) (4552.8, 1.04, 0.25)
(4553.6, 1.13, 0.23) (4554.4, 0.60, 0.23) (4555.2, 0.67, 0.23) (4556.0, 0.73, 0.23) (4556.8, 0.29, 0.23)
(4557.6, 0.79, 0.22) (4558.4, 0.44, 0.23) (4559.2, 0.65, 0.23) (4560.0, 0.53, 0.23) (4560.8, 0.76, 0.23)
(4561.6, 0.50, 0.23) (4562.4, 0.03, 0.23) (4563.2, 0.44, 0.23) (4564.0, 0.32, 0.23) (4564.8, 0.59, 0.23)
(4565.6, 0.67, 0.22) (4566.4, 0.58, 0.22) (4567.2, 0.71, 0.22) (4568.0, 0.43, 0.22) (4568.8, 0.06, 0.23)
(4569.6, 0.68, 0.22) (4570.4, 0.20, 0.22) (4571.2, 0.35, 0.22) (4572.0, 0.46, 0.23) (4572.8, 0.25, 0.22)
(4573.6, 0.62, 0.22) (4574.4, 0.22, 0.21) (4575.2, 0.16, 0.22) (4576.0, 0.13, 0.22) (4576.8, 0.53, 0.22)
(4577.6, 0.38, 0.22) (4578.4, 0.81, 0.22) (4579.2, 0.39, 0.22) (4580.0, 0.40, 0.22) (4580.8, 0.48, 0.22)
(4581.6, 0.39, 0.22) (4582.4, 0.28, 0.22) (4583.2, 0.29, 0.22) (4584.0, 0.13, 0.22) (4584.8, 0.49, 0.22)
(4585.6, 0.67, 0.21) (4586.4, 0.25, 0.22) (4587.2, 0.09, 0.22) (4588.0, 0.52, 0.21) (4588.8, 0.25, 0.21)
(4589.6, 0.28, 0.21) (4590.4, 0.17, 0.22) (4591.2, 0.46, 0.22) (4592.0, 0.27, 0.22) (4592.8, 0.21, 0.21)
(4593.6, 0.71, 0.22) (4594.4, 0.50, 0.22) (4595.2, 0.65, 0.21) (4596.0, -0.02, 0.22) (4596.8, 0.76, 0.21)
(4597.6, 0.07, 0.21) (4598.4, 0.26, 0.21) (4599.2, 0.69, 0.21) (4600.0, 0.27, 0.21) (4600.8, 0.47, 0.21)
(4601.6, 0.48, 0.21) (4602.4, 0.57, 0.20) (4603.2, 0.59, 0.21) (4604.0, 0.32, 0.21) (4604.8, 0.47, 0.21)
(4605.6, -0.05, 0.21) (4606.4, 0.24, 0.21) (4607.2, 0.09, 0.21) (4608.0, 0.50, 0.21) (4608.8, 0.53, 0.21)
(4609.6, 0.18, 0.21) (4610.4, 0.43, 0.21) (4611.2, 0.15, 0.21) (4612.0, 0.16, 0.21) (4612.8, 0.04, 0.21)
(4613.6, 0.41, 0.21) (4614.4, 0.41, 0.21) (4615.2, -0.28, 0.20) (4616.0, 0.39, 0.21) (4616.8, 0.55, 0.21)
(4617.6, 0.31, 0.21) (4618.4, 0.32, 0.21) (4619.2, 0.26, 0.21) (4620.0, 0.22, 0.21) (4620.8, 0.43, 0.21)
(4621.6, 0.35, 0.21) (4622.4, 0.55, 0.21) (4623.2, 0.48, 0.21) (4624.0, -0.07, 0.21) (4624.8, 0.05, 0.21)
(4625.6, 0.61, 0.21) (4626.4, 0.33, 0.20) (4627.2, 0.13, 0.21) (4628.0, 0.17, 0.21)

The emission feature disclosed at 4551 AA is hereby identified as C IV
